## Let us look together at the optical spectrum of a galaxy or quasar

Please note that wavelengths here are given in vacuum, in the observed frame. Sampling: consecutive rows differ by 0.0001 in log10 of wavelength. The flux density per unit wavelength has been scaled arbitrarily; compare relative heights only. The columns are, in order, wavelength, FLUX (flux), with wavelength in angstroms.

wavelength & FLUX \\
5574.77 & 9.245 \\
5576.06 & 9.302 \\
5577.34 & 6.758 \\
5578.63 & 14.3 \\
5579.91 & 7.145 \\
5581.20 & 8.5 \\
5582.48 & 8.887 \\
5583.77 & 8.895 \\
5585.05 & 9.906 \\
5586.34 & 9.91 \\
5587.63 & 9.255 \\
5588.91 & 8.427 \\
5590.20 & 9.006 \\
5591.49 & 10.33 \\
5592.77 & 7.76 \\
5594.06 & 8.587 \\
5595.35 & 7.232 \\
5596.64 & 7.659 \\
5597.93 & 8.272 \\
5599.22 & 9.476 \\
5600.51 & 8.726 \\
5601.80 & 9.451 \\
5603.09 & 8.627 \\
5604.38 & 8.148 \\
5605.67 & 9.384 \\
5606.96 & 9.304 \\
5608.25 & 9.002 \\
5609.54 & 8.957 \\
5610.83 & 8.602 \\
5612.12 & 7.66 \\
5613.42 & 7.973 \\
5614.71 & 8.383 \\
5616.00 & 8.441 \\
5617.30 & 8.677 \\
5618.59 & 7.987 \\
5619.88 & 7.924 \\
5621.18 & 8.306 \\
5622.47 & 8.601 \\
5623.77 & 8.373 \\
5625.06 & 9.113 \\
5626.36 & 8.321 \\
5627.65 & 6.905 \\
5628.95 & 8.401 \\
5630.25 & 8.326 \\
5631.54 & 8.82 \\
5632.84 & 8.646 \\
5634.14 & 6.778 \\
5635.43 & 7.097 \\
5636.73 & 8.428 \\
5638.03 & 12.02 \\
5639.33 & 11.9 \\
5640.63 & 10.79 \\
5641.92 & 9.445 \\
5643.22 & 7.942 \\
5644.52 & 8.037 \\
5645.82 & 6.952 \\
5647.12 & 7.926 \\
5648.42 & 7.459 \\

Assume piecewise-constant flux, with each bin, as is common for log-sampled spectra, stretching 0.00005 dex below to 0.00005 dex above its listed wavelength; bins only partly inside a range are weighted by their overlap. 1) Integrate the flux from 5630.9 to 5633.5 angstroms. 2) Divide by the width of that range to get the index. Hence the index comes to 8.71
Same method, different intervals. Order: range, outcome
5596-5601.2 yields 8.54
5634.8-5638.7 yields 9.19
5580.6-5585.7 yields 9.06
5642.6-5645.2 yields 7.98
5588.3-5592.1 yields 9.24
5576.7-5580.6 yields 9.38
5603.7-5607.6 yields 8.95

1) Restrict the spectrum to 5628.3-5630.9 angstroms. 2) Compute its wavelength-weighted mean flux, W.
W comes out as 8.37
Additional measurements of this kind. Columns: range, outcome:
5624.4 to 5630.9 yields 8.22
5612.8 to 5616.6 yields 8.28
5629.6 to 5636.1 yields 7.94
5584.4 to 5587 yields 9.89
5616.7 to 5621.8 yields 8.22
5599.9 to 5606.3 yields 8.87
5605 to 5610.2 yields 9.17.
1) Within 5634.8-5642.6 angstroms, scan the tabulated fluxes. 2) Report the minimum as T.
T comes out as 7.097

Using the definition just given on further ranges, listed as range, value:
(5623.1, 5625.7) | 8.373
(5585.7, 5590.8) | 8.427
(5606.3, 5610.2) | 8.957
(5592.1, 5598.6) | 7.232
